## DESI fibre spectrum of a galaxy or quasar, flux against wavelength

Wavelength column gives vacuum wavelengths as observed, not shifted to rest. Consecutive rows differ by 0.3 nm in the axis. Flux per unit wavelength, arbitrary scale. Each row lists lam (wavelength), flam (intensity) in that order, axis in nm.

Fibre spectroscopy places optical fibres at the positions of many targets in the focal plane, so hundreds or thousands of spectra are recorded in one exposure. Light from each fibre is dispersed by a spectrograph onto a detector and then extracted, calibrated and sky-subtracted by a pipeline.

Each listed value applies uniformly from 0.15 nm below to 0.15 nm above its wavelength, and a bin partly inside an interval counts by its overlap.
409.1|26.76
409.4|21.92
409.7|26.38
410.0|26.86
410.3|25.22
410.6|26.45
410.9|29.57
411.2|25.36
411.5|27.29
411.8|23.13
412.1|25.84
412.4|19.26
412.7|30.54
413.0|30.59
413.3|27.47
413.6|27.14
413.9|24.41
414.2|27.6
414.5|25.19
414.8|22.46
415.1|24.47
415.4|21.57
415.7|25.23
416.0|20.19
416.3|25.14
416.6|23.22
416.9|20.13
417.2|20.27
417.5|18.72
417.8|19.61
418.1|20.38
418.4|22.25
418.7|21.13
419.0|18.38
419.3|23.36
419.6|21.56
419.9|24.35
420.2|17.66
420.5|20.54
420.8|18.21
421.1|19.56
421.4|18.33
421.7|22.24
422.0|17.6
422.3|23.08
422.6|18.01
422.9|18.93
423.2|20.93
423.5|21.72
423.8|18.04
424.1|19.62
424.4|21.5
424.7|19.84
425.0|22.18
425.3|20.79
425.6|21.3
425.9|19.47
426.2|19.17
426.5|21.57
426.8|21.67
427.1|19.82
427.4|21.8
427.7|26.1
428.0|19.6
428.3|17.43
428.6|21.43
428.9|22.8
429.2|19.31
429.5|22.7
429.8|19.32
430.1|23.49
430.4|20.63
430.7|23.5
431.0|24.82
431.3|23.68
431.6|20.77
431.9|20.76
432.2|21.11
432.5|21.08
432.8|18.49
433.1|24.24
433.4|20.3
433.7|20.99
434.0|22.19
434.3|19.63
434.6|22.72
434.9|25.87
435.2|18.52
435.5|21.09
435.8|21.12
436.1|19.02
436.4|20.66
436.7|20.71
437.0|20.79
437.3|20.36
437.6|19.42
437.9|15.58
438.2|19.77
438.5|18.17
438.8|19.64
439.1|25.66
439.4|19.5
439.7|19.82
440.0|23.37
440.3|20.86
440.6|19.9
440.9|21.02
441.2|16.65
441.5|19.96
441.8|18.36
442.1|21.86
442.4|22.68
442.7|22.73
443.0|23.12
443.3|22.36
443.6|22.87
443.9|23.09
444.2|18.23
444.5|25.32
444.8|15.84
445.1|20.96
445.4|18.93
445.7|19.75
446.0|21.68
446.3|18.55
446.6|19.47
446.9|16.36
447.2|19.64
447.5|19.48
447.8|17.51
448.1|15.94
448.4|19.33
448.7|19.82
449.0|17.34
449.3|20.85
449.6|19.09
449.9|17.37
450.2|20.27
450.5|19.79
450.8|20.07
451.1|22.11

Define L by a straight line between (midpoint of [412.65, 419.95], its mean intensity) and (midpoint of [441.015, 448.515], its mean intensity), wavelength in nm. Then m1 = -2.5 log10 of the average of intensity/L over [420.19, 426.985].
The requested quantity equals 0.12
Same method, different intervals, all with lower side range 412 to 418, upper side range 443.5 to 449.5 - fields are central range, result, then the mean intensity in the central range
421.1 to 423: 0.164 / 19.7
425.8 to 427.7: 0.061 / 21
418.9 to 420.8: 0.119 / 20.8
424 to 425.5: 0.085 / 20.8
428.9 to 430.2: 0.029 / 21.3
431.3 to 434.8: 0.005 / 21.3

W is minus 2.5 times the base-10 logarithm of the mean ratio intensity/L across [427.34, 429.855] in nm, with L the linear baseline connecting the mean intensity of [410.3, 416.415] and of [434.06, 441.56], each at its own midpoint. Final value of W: 0.055 mag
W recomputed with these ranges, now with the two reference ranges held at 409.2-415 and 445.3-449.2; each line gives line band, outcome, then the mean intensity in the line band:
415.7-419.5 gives 0.17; 21.2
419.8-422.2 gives 0.22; 19.8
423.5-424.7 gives 0.18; 20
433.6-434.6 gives 0.01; 21.2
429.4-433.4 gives 0.01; 21.8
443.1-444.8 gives -0.12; 21.8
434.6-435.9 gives -0.03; 21.8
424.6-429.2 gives 0.10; 21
